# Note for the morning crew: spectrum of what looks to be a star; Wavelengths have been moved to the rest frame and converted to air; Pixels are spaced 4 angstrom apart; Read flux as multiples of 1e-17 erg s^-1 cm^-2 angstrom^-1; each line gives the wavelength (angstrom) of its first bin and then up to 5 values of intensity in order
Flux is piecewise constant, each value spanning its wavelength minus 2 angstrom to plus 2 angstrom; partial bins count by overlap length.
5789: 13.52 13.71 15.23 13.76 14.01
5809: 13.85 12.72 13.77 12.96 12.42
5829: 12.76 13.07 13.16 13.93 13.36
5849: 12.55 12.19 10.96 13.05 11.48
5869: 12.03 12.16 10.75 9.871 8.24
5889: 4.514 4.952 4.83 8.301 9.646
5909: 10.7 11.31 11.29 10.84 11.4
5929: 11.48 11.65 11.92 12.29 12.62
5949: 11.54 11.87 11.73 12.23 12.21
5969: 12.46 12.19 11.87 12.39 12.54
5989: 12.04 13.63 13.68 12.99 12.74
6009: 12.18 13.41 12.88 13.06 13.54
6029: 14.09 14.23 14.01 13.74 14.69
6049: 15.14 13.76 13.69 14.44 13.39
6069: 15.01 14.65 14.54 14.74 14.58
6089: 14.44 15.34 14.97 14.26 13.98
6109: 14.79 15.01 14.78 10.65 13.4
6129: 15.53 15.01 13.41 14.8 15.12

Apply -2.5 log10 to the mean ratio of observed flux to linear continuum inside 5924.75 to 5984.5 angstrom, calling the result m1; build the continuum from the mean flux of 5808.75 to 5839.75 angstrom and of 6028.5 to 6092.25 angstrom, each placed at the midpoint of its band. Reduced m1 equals 0.15 mag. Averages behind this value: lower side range 13.1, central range 12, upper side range 14.3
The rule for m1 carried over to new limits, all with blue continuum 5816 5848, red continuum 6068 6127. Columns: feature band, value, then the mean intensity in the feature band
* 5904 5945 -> 0.19 mag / 11.4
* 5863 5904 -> 0.46 mag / 8.74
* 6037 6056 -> -0.01 mag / 14.3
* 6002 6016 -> 0.09 mag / 12.8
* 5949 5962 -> 0.16 mag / 11.9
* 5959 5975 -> 0.12 mag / 12.3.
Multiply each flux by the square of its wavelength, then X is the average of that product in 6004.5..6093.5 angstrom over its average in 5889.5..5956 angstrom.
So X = 1.42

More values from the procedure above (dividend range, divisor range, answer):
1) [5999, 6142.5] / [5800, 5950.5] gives 1.32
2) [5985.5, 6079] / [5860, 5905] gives 1.60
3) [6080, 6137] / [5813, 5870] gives 1.24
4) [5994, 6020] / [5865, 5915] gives 1.50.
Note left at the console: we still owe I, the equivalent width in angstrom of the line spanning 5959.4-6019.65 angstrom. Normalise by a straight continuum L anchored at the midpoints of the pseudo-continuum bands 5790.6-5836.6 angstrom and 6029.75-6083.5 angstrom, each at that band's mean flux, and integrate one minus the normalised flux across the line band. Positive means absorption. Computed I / 6.2 angstrom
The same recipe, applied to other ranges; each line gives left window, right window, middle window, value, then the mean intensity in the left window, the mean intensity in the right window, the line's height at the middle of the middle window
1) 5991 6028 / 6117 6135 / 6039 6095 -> -4.1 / 13.1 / 13.8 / 13.5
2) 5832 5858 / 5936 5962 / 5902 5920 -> 2.5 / 12.8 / 12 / 12.3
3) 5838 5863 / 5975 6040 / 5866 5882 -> 1.8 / 12.7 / 13.1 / 12.8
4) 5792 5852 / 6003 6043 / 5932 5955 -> 2.4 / 13.4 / 13.4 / 13.4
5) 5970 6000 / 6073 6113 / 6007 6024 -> 0.4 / 12.6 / 14.6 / 13.2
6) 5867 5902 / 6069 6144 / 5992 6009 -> -2.3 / 8.41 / 14.4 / 11.5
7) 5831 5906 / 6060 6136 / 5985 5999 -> -0.5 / 10.5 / 14.4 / 12.6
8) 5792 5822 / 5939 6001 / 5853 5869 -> 1.7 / 13.8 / 12.4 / 13.3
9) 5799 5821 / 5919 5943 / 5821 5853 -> 0.3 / 13.6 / 11.6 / 13.1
